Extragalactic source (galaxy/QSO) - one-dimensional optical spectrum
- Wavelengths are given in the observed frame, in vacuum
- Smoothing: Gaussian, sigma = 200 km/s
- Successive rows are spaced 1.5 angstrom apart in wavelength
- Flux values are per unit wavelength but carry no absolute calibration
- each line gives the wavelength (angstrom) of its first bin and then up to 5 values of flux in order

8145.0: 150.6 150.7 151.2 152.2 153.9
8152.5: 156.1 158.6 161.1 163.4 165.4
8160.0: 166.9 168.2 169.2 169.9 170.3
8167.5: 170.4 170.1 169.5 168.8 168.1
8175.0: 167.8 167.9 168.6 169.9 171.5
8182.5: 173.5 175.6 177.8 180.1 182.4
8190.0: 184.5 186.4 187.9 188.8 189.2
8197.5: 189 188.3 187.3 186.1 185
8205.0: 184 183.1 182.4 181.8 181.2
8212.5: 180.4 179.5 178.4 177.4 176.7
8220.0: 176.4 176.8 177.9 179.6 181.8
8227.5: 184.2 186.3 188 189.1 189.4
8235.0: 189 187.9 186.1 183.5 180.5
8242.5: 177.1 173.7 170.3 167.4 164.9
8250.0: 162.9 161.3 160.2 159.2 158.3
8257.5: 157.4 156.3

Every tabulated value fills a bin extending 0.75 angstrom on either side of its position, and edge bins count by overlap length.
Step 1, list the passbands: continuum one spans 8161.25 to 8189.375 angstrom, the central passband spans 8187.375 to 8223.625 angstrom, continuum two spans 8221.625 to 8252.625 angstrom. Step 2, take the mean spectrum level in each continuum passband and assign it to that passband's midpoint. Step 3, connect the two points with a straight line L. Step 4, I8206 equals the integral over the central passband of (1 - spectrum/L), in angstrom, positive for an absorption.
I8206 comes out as -1.6 angstrom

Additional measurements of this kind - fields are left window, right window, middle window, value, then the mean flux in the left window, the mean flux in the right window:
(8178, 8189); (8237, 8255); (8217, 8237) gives -1.3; 175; 171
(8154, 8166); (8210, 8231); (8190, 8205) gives -1.1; 166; 180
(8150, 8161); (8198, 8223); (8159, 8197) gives -1.2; 161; 182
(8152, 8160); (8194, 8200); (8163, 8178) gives 0.2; 162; 189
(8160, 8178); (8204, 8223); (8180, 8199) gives -0.9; 169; 180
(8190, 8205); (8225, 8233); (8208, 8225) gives 0.7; 187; 186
